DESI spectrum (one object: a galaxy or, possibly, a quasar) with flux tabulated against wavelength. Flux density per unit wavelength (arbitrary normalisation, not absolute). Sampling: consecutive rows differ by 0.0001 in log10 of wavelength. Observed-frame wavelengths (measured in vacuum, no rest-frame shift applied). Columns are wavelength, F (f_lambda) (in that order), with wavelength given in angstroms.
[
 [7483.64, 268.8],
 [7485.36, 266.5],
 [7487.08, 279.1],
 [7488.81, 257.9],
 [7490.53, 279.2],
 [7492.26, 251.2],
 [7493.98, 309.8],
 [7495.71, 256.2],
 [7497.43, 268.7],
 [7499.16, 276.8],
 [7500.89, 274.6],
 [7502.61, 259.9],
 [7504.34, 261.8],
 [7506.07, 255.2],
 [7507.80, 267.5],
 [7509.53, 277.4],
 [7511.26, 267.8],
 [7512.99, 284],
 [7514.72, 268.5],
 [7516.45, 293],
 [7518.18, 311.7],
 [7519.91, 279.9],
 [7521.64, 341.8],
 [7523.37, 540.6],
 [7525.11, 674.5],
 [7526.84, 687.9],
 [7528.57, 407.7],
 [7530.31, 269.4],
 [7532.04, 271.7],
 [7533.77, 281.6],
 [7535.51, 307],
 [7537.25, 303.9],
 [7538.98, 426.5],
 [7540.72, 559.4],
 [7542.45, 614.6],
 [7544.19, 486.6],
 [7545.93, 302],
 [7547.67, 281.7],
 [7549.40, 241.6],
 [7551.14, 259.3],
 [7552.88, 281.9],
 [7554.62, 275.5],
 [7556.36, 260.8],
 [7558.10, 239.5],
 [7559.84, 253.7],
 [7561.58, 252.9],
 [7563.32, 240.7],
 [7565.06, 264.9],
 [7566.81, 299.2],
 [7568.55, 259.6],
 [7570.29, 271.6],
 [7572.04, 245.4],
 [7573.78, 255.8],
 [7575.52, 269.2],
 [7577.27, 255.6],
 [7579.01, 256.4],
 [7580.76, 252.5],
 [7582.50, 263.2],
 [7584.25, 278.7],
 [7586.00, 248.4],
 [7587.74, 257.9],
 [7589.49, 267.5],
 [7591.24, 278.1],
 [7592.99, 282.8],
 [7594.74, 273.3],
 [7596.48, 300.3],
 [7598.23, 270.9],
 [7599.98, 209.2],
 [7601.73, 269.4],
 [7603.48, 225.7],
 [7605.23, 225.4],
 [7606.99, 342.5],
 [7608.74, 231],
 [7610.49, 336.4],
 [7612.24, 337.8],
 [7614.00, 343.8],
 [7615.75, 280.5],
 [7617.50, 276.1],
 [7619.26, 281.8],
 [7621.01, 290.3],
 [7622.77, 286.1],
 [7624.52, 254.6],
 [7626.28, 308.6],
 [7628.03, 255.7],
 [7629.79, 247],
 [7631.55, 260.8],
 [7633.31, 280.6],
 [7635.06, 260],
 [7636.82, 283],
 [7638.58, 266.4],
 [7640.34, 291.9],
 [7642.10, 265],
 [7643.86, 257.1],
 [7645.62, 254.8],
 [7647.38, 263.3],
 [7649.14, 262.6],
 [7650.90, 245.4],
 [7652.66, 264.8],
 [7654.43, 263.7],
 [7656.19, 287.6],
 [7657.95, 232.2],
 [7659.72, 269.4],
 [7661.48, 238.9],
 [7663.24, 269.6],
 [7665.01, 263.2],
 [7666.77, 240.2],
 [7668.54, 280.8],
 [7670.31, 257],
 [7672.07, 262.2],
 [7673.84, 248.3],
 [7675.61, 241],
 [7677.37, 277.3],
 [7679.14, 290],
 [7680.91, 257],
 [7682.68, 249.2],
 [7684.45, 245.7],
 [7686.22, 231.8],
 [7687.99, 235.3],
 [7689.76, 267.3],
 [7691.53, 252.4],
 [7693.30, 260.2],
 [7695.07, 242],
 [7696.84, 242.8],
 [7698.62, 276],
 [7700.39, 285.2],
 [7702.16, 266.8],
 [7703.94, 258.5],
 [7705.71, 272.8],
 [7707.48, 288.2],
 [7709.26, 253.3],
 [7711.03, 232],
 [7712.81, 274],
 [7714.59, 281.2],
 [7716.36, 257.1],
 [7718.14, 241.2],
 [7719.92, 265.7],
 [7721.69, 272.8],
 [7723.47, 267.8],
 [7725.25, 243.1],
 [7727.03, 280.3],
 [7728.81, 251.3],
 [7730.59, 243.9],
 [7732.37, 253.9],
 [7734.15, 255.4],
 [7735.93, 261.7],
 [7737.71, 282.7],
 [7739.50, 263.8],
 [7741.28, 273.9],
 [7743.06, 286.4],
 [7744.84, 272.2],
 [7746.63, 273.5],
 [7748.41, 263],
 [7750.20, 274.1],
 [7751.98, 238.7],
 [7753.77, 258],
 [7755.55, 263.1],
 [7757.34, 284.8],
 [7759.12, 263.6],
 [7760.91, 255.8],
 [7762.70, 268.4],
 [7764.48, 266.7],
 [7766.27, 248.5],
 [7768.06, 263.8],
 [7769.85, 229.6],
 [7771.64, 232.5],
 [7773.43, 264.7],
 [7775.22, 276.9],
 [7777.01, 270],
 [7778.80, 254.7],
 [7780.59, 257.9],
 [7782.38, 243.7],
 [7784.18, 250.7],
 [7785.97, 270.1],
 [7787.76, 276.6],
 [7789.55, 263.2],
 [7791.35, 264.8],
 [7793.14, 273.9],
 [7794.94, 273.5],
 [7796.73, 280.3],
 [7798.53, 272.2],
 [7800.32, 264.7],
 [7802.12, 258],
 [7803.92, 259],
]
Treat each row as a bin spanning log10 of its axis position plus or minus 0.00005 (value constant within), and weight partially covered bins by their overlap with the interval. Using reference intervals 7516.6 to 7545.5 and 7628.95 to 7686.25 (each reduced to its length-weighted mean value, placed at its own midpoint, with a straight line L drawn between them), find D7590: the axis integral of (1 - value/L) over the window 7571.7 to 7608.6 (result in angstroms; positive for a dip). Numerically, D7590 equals 8.7 angstroms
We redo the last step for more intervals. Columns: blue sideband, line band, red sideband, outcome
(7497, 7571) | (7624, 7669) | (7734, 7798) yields 4.9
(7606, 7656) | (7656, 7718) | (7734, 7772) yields 2.8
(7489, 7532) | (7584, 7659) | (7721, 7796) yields 6.4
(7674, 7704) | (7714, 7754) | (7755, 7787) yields -0.8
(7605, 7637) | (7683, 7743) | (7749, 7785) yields 1.7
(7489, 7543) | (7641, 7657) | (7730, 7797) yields 1.9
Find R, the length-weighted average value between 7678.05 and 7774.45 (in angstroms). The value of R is 261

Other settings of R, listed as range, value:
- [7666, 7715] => 259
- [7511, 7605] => 311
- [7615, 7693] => 263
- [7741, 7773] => 262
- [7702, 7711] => 265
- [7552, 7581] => 261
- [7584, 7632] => 276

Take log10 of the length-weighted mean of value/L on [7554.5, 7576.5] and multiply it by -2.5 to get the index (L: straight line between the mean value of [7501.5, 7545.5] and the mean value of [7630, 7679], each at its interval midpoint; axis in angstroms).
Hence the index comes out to 0.269 mag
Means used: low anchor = 367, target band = 260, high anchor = 263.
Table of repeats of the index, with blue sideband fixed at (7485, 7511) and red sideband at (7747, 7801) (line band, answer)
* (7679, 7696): 0.06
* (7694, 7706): 0.01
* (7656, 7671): 0.03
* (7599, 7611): 0.03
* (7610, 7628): -0.12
